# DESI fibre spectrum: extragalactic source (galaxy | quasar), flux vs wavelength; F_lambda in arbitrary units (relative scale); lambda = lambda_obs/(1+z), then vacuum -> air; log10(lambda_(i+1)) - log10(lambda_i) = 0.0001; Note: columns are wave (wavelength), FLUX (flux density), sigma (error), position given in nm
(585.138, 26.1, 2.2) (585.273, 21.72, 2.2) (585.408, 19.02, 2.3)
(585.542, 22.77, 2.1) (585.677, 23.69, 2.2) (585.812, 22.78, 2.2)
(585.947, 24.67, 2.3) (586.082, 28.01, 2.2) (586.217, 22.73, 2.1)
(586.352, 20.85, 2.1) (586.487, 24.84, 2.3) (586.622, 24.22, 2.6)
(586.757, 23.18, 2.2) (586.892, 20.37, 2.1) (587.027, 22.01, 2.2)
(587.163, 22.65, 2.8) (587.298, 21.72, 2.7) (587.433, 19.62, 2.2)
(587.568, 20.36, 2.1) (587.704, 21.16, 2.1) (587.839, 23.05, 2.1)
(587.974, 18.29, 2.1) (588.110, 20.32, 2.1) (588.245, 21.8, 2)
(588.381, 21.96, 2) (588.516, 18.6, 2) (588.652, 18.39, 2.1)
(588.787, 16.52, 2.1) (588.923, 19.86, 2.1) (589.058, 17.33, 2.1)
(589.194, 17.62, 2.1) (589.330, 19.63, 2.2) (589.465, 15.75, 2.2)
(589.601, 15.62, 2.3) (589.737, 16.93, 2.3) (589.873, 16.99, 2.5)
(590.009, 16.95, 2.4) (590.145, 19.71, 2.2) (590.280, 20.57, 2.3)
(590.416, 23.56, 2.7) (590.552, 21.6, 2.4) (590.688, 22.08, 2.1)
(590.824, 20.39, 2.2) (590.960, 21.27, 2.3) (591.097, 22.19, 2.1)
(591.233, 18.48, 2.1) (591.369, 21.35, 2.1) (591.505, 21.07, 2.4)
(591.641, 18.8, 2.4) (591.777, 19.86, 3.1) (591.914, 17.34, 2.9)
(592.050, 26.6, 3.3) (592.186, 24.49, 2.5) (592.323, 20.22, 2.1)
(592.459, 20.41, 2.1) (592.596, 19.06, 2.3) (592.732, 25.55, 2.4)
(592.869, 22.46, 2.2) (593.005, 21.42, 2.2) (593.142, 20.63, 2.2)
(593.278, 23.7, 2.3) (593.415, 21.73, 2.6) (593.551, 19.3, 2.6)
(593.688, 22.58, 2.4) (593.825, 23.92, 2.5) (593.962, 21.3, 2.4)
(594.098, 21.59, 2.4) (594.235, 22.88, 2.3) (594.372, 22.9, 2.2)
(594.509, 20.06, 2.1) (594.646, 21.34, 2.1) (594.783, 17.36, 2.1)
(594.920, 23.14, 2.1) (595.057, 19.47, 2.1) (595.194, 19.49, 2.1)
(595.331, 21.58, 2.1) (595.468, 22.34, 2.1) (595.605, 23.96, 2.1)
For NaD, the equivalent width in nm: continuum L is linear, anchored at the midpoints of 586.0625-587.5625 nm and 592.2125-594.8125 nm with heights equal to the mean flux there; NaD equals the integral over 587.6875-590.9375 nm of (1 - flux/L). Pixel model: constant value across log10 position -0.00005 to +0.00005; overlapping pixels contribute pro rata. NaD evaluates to 0.41 nm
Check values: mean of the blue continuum 22.5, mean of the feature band 19.4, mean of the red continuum 21.6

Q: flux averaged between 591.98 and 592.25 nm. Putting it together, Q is 25.6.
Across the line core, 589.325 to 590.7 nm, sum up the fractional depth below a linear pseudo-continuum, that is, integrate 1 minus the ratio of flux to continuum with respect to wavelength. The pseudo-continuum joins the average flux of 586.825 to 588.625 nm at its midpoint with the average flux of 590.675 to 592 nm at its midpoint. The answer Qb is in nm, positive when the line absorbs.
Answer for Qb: 0.108 nm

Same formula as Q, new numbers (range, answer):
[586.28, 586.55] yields 22.8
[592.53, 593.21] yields 21.8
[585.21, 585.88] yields 22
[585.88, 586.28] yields 25.2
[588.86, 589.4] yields 18.6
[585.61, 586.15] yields 24.8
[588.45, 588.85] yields 17.9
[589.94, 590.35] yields 19.1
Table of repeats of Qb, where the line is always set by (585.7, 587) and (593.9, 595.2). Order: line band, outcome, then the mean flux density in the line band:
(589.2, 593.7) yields 0.29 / 20.5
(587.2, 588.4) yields 0.11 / 20.9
